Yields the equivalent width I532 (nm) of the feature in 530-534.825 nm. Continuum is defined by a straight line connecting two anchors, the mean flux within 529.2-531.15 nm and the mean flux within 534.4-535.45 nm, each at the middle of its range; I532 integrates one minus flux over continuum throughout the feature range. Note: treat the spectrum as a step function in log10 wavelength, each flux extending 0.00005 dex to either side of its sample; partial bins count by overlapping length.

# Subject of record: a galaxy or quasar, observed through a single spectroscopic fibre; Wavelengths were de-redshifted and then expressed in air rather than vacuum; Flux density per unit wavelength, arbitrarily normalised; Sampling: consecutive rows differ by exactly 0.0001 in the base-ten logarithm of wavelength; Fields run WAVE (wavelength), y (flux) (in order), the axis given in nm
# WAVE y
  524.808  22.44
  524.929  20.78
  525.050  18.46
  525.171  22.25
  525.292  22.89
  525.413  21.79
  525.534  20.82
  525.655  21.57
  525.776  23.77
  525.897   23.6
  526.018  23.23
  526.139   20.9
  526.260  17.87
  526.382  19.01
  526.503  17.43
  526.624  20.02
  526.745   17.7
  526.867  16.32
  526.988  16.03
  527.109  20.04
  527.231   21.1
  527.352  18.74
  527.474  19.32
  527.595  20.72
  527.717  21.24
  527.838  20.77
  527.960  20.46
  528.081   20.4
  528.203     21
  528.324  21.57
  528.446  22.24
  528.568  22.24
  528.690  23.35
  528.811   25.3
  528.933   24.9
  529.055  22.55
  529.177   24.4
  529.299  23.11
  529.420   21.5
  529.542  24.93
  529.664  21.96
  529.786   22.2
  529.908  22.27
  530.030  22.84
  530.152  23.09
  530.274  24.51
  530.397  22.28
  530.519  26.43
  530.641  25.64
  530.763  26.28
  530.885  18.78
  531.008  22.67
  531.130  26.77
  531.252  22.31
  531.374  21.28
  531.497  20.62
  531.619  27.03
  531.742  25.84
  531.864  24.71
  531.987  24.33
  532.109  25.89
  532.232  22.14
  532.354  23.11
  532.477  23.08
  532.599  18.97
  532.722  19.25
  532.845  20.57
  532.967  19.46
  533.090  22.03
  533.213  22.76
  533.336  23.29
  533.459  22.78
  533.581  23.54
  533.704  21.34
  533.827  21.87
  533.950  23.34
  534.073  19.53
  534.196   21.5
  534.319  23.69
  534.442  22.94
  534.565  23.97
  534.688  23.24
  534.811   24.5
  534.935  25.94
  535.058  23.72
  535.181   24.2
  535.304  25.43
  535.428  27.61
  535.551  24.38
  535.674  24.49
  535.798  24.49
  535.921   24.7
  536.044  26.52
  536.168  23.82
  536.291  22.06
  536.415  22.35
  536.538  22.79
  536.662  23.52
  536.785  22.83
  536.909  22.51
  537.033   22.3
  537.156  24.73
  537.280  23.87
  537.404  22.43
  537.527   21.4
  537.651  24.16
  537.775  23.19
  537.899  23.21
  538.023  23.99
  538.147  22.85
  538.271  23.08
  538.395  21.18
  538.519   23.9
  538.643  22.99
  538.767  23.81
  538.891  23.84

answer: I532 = 0.20 nm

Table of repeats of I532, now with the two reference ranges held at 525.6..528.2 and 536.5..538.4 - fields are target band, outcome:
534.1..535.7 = -0.13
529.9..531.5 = -0.17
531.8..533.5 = -0.05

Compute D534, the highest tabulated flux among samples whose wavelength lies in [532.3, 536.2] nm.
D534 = 27.61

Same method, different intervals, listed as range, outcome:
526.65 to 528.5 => 22.24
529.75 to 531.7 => 27.03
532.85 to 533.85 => 23.54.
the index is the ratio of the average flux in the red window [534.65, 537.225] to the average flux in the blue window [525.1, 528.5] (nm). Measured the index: 1.18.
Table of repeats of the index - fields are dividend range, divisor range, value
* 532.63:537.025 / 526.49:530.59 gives 1.07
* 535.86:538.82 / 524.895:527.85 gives 1.15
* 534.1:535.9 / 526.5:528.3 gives 1.24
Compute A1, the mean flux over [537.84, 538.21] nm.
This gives 23.3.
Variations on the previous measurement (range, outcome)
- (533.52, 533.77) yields 22.4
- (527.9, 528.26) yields 20.6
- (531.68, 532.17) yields 25.2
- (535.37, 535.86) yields 25.2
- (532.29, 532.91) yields 21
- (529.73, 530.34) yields 23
